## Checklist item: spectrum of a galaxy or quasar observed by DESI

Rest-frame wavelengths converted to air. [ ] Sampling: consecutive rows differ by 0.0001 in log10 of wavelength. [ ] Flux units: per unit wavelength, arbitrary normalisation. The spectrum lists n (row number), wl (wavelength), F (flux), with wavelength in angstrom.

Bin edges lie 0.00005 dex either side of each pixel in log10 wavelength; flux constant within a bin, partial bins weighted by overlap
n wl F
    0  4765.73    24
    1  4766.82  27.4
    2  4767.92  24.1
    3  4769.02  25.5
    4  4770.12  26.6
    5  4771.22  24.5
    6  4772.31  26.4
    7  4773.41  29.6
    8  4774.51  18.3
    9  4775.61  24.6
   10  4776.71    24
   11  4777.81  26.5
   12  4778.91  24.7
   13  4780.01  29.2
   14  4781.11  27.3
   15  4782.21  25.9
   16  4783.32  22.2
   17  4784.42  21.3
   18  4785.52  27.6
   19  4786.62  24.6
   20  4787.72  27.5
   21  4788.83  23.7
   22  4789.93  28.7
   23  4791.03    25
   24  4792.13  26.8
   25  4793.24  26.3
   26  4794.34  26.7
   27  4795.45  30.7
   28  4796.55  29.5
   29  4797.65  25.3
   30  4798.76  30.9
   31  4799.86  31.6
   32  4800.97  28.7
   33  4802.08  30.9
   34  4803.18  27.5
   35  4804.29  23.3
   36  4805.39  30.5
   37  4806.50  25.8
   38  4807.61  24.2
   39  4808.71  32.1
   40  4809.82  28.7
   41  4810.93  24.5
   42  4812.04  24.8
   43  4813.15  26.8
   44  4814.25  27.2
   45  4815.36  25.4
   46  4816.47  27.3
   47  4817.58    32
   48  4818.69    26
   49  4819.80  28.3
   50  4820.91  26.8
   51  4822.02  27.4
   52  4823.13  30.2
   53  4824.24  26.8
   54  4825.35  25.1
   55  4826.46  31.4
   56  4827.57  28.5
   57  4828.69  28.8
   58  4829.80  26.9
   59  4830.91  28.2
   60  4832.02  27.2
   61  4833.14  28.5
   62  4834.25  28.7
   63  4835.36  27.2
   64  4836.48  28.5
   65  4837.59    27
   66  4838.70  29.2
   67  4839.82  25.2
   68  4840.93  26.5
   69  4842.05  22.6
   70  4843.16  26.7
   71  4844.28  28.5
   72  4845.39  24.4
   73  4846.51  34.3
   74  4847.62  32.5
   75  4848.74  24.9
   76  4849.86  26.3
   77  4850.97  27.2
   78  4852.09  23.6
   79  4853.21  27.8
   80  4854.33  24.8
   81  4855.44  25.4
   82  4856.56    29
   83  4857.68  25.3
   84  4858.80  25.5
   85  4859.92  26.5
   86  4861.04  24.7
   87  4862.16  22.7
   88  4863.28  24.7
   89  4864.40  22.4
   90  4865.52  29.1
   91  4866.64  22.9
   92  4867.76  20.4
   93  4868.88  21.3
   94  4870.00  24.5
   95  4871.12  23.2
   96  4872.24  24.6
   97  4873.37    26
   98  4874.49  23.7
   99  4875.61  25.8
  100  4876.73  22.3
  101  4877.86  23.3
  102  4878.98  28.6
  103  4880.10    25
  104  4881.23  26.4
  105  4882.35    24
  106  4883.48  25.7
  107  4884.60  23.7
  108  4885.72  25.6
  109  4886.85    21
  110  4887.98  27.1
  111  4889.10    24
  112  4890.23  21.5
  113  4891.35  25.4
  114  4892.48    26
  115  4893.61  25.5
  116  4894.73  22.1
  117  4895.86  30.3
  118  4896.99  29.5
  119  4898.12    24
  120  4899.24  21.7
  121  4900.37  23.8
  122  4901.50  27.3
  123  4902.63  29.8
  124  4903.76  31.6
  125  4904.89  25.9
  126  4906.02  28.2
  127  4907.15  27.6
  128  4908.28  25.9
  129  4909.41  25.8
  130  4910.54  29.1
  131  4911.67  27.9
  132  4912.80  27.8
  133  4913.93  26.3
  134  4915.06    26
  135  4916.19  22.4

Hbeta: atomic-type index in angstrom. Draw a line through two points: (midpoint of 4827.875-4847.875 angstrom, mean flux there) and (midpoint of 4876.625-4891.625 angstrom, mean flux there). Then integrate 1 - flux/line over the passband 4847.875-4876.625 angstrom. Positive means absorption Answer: 1.3 angstrom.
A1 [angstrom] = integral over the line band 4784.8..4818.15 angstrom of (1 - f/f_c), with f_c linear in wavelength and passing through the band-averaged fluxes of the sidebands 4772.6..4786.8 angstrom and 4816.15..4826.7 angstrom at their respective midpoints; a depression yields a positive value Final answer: -1.03 angstrom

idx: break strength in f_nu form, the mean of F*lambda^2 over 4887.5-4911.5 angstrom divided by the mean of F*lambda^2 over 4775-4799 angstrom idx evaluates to 1.1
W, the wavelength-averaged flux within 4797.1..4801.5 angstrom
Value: 29.1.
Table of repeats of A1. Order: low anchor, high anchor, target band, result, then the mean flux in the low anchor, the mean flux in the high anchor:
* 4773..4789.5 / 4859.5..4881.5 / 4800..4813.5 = -1.4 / 25.1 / 24.4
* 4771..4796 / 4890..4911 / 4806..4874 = -1.3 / 25.8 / 26.4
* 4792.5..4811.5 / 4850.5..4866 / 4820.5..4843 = -0.7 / 28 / 25.6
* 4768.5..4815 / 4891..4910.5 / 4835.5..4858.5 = -0.3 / 26.6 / 26.6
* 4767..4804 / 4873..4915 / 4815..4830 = -1.0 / 26.4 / 25.8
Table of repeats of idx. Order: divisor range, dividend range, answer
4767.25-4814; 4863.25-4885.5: 0.95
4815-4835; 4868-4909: 0.93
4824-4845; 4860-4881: 0.90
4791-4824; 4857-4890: 0.91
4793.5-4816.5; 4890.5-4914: 1.00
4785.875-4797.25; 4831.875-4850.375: 1.04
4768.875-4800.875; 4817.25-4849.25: 1.08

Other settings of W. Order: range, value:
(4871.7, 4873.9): 25.2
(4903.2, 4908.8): 27.8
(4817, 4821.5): 28.3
